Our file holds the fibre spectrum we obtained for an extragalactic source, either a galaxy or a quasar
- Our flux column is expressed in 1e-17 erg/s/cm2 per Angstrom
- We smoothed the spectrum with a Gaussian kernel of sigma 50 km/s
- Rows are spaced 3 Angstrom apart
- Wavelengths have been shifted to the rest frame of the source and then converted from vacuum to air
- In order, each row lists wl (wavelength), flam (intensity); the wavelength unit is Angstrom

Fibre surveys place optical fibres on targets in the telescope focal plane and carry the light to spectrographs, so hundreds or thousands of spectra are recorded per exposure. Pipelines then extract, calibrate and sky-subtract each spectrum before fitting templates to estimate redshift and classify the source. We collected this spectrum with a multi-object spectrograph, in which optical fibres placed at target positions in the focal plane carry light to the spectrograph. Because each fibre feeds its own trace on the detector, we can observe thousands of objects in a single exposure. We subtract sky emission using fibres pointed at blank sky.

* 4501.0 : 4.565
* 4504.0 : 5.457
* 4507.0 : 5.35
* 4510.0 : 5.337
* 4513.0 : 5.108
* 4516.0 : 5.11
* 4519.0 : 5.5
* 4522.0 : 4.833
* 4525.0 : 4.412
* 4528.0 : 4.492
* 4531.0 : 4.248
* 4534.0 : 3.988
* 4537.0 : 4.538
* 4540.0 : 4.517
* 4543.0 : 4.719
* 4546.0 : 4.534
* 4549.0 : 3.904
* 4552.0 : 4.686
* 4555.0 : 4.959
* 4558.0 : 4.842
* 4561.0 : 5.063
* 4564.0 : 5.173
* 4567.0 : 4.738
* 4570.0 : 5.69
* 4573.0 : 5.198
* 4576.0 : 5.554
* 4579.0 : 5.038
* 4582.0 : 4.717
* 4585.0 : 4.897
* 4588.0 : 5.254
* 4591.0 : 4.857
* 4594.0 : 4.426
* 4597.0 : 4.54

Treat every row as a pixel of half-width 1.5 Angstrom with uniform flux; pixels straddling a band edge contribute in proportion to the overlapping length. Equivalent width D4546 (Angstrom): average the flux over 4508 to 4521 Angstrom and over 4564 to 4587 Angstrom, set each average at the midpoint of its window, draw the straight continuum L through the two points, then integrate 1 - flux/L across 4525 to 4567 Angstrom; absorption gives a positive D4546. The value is 4.8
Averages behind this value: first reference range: 5.25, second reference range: 5.13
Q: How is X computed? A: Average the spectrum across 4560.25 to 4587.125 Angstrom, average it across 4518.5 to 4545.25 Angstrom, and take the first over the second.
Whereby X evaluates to 1.1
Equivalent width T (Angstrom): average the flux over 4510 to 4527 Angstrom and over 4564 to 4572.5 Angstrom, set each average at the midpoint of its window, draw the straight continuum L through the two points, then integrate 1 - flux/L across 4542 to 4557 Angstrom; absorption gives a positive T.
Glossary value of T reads 1.7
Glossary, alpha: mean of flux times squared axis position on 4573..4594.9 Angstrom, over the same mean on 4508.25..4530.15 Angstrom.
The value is 1.04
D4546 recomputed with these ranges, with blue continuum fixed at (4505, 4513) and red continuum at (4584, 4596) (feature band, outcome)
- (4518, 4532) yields 1.4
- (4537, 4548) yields 1.2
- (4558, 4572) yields -0.4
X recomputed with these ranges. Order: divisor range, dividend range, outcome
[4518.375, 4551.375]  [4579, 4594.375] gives 1.09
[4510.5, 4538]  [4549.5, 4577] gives 1.07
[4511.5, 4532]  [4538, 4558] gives 0.95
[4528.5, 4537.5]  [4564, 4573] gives 1.22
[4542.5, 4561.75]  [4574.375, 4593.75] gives 1.08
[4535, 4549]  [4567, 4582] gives 1.17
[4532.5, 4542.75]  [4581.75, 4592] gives 1.13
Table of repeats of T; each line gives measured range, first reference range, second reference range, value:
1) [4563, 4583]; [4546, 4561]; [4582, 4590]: -1.3 Angstrom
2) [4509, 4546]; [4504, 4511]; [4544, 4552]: 1.1 Angstrom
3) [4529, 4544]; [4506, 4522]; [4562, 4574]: 2.4 Angstrom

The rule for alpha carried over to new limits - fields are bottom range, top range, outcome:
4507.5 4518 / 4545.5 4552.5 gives 0.84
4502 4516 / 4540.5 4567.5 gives 0.92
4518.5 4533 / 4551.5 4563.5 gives 1.08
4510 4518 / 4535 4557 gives 0.89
